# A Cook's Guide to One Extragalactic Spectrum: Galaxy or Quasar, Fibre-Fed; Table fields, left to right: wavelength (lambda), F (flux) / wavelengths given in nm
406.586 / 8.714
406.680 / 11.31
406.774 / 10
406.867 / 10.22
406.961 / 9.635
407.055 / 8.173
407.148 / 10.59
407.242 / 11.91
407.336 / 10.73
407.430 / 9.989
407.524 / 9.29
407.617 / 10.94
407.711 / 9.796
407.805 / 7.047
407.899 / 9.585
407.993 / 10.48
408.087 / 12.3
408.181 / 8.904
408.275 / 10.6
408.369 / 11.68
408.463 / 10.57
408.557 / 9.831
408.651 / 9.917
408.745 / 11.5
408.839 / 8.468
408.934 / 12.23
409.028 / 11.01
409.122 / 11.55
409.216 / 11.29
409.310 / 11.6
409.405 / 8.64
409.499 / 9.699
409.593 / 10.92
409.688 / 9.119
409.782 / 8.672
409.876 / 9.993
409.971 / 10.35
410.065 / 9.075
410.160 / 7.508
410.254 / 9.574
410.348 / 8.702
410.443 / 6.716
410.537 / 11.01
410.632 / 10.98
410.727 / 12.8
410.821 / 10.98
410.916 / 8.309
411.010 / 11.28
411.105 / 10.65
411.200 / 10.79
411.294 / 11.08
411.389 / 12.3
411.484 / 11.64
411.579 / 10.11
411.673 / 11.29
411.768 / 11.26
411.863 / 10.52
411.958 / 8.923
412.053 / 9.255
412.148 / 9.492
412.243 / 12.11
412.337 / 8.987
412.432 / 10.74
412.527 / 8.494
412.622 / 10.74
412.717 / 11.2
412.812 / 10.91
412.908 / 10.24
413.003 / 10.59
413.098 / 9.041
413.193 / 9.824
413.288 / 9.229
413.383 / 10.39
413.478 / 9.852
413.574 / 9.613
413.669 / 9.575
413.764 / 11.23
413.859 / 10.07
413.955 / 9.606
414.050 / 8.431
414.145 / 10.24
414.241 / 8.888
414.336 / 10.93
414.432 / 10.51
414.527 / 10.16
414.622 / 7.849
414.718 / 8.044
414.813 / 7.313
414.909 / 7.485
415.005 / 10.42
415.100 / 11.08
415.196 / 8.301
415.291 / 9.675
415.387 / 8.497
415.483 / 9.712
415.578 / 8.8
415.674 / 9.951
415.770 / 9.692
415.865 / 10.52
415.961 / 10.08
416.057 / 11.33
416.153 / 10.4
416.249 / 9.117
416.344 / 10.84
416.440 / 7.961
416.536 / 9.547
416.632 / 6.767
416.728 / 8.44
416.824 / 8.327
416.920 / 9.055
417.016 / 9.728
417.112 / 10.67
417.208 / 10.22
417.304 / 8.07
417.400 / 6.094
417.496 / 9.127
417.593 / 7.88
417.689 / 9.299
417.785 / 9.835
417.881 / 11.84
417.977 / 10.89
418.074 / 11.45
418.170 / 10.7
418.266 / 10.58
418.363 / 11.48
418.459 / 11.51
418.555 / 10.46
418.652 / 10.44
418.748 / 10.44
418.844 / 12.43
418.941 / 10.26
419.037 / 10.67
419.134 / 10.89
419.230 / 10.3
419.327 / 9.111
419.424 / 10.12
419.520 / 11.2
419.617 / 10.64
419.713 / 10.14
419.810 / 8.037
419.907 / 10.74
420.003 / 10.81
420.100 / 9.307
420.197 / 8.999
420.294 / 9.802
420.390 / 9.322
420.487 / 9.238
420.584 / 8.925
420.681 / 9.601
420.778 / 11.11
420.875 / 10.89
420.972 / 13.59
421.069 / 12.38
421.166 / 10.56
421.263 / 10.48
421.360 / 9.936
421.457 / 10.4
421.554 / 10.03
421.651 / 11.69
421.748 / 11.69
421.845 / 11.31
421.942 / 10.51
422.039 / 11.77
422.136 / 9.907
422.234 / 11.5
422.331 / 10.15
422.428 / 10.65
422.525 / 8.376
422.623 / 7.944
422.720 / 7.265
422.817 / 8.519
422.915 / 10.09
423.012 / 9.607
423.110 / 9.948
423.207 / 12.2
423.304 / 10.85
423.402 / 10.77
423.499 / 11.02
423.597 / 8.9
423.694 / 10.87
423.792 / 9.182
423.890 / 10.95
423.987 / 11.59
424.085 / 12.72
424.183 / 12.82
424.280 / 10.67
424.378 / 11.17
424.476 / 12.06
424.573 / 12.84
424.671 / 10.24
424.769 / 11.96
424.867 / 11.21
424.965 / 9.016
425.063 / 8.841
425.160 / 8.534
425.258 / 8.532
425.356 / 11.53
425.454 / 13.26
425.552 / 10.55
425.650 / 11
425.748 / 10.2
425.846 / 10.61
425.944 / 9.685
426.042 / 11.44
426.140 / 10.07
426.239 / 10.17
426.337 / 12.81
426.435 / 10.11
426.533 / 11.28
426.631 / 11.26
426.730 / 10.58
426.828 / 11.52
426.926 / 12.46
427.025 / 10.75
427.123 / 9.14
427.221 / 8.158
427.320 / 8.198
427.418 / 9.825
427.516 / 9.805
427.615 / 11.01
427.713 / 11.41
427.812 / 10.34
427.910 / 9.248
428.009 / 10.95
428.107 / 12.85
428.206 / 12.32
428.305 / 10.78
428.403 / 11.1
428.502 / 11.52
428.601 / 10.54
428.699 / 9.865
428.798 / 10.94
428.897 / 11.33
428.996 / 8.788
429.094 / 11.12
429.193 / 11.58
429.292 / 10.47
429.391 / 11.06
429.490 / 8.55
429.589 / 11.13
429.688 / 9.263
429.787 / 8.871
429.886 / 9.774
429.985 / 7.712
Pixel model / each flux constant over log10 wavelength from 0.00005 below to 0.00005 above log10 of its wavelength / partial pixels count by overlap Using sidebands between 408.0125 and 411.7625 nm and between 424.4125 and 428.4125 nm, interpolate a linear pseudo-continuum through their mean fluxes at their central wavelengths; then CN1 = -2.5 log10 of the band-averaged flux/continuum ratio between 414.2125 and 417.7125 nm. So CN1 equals 0.14 mag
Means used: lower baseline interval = 10.4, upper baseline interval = 10.7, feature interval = 9.21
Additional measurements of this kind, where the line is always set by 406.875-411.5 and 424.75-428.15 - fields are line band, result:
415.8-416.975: 0.105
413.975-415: 0.139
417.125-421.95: 0.008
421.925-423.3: 0.057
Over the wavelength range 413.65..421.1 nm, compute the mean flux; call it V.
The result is 9.84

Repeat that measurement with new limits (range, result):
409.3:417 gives 9.79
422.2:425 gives 10.5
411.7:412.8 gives 10.2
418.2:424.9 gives 10.5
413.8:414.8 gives 9.42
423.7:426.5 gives 10.9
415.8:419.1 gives 9.9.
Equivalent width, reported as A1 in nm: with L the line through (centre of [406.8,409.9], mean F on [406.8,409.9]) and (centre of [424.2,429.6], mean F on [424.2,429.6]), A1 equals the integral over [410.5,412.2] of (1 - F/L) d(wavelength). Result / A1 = -0.069 nm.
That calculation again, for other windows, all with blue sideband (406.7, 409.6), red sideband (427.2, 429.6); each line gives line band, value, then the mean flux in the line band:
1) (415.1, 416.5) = 0.09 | 9.68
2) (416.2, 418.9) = 0.17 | 9.76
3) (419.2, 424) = 0.09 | 10.2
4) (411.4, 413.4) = 0.01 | 10.3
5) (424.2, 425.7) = -0.04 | 10.8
